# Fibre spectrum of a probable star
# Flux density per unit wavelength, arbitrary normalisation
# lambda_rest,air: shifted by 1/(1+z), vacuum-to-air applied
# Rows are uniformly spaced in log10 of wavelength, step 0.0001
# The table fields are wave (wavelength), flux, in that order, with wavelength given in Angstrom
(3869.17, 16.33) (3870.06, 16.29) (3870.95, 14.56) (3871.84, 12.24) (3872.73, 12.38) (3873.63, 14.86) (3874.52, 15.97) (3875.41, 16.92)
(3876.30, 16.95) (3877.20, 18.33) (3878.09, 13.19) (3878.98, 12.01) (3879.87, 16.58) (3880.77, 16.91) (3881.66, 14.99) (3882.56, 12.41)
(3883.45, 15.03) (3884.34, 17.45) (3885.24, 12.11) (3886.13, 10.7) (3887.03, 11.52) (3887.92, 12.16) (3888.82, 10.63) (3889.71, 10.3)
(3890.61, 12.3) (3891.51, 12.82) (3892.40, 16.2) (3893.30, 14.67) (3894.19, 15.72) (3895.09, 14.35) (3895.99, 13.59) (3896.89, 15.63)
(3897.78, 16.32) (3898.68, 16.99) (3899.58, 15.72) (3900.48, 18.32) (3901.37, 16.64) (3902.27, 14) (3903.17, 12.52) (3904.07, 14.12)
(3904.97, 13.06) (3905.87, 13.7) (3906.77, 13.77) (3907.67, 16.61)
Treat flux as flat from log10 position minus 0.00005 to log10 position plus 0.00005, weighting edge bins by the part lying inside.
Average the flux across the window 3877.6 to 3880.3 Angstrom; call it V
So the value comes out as 14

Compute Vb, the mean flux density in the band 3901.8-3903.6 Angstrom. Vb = 13.3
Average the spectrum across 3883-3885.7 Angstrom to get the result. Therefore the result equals 14.9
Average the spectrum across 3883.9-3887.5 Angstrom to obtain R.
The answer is 12.9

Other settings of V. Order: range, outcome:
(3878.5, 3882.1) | 15.1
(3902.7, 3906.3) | 13.3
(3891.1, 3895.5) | 14.8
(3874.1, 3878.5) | 16.3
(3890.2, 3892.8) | 13.8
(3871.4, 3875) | 13.9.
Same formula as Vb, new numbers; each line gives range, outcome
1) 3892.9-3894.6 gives 15.3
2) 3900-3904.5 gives 15.1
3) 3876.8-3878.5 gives 15.8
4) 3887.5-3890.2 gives 11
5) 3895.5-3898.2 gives 15.2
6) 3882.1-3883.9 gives 13.8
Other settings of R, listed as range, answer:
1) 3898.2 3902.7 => 16.3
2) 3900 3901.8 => 17.5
